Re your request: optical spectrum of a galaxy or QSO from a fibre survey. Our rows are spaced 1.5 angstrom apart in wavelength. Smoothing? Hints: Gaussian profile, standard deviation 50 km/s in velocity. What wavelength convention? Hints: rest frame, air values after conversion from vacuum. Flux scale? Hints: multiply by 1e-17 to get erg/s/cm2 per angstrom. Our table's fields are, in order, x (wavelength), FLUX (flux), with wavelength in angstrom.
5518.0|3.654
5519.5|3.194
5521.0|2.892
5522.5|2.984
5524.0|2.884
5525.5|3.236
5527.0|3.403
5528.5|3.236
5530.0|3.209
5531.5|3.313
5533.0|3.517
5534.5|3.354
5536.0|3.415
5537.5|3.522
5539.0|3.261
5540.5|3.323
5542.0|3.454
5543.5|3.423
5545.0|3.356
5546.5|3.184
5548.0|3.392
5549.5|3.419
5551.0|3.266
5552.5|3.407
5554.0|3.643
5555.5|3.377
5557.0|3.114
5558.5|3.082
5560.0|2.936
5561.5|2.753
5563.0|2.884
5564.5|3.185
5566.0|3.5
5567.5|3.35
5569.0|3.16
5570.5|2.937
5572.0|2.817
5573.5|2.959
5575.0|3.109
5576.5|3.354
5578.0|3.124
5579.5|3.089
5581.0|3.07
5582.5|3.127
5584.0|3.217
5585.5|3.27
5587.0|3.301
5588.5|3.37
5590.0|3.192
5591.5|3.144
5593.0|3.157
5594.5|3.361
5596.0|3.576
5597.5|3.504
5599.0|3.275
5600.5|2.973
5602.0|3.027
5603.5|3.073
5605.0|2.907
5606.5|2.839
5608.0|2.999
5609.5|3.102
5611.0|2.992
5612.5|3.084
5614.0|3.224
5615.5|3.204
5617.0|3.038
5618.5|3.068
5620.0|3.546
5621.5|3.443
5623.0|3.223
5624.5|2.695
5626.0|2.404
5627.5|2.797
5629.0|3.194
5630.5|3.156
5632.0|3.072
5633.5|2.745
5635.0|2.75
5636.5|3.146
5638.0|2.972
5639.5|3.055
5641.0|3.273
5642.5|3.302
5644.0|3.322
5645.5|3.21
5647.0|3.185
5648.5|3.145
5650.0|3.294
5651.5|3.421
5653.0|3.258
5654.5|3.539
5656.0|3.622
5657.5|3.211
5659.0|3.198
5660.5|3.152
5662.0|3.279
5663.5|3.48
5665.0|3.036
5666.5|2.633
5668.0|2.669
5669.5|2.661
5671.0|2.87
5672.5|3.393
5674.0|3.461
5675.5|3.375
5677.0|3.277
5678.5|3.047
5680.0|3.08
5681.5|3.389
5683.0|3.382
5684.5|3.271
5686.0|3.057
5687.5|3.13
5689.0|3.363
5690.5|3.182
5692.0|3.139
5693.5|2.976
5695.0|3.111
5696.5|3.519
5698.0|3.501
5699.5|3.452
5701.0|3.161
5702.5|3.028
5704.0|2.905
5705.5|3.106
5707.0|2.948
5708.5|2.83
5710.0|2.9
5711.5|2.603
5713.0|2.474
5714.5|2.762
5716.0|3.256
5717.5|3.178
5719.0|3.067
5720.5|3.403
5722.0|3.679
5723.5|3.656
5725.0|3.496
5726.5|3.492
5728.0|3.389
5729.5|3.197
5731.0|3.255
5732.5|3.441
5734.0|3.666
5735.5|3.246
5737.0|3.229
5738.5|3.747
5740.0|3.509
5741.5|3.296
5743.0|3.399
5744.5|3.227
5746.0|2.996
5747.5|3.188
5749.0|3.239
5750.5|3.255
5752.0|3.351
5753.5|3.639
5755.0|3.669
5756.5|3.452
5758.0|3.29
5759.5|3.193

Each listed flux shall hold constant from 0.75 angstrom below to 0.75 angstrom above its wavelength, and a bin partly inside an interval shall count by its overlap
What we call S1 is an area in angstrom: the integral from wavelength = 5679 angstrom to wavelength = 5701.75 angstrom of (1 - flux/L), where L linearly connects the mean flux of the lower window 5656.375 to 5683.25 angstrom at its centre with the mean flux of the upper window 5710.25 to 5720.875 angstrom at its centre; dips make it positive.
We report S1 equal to -1.4 angstrom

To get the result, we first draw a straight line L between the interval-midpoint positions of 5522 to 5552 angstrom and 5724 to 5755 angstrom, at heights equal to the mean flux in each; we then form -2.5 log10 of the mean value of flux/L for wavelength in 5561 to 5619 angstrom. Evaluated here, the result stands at 0.06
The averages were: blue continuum 3.31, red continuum 3.37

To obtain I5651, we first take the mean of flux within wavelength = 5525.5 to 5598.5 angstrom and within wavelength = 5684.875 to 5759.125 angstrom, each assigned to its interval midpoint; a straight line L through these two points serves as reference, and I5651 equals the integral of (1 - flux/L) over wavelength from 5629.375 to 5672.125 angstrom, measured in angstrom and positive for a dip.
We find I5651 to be 1.52 angstrom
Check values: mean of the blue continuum 3.25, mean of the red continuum 3.25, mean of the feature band 3.13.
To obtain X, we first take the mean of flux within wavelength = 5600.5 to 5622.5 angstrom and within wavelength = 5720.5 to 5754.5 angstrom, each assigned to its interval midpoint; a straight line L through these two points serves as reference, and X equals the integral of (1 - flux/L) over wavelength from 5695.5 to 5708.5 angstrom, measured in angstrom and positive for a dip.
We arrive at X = 0.5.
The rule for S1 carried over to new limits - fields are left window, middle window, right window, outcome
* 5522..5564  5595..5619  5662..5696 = 0.6 angstrom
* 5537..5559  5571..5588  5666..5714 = 0.8 angstrom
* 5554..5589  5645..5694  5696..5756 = 0.3 angstrom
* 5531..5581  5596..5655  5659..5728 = 1.4 angstrom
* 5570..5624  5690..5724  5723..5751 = 2.0 angstrom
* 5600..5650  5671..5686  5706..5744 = -0.5 angstrom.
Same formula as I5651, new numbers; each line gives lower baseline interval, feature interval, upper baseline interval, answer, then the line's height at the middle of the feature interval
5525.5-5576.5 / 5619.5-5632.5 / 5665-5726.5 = 0.6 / 3.19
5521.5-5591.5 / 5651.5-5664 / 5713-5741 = -0.2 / 3.3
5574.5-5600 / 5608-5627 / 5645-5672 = 0.8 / 3.21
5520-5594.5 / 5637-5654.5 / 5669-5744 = -0.1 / 3.22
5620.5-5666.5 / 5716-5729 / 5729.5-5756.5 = -0.3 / 3.32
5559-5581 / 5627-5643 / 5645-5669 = 0.7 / 3.17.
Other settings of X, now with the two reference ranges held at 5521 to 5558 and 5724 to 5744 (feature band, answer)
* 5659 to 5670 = 1.20 angstrom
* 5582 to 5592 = 0.30 angstrom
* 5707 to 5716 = 1.65 angstrom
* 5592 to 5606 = 0.60 angstrom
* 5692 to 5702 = 0.37 angstrom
